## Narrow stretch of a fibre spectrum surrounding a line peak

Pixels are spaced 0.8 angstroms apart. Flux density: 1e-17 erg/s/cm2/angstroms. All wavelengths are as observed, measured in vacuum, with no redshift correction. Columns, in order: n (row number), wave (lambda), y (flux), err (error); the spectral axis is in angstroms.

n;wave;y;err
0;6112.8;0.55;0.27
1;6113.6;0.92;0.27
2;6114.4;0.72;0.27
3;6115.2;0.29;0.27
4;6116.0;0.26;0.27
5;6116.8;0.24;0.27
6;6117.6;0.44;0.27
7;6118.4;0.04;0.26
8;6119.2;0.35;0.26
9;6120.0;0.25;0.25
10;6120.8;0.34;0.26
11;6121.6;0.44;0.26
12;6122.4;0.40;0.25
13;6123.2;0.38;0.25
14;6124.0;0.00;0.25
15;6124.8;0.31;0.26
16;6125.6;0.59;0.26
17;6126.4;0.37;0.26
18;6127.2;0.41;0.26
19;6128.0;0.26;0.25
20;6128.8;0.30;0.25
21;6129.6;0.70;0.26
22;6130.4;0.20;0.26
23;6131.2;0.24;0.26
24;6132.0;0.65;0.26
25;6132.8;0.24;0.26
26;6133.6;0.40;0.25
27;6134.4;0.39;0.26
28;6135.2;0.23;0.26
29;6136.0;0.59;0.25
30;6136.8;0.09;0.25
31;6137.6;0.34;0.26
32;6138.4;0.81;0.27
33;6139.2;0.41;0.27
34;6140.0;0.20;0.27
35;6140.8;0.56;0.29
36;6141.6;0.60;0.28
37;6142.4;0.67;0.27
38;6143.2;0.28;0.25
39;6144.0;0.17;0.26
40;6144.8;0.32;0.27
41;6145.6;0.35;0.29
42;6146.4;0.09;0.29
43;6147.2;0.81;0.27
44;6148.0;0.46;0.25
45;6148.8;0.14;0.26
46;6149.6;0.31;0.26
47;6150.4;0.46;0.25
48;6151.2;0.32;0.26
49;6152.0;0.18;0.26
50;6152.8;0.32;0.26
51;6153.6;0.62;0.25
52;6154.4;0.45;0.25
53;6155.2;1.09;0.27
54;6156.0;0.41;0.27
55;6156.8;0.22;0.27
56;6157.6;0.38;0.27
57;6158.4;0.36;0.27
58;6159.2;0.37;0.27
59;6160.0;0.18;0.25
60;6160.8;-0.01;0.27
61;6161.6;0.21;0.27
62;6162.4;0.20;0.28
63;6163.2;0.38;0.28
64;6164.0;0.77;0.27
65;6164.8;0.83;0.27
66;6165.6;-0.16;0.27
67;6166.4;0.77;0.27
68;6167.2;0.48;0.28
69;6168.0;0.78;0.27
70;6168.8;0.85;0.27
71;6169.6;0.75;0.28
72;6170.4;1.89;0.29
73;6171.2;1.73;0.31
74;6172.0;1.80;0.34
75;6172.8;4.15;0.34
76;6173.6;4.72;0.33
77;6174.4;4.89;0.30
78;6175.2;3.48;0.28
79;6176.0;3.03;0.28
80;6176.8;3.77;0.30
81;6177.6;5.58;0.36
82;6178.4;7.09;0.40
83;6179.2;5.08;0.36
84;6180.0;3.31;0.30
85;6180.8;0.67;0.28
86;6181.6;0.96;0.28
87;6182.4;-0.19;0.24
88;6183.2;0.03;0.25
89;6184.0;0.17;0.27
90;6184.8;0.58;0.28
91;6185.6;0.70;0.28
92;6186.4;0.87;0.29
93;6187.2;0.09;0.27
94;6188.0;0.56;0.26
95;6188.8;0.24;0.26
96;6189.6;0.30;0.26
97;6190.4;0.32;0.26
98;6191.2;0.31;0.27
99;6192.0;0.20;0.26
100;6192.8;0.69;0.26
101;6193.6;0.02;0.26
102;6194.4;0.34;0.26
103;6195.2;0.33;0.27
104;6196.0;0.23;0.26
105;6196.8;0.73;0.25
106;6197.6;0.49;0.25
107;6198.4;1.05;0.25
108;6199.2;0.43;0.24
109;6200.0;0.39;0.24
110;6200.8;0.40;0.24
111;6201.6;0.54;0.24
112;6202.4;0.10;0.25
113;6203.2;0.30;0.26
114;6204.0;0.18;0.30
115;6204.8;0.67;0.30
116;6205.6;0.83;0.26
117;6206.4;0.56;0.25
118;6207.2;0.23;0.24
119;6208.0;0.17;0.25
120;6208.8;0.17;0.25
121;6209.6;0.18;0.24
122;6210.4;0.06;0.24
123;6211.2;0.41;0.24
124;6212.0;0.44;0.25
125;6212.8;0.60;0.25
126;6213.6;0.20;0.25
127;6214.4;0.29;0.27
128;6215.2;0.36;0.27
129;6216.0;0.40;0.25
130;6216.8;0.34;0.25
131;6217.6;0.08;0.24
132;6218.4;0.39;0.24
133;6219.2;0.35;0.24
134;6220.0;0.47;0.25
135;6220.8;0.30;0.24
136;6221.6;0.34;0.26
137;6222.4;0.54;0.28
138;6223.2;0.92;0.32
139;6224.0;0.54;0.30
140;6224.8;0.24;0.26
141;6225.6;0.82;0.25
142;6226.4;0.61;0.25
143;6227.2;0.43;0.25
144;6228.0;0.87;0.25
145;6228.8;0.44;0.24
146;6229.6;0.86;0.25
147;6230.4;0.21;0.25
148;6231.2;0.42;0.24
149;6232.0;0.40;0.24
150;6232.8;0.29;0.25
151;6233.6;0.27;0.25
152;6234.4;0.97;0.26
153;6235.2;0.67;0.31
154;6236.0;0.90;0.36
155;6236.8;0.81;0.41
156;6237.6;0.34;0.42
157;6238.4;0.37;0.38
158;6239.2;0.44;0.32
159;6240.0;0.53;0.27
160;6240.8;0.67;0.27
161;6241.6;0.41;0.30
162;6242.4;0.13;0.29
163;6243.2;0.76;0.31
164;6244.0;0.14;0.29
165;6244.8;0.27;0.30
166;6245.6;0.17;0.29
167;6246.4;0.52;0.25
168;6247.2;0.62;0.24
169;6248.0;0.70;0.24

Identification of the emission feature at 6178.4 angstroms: [O II] 3727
